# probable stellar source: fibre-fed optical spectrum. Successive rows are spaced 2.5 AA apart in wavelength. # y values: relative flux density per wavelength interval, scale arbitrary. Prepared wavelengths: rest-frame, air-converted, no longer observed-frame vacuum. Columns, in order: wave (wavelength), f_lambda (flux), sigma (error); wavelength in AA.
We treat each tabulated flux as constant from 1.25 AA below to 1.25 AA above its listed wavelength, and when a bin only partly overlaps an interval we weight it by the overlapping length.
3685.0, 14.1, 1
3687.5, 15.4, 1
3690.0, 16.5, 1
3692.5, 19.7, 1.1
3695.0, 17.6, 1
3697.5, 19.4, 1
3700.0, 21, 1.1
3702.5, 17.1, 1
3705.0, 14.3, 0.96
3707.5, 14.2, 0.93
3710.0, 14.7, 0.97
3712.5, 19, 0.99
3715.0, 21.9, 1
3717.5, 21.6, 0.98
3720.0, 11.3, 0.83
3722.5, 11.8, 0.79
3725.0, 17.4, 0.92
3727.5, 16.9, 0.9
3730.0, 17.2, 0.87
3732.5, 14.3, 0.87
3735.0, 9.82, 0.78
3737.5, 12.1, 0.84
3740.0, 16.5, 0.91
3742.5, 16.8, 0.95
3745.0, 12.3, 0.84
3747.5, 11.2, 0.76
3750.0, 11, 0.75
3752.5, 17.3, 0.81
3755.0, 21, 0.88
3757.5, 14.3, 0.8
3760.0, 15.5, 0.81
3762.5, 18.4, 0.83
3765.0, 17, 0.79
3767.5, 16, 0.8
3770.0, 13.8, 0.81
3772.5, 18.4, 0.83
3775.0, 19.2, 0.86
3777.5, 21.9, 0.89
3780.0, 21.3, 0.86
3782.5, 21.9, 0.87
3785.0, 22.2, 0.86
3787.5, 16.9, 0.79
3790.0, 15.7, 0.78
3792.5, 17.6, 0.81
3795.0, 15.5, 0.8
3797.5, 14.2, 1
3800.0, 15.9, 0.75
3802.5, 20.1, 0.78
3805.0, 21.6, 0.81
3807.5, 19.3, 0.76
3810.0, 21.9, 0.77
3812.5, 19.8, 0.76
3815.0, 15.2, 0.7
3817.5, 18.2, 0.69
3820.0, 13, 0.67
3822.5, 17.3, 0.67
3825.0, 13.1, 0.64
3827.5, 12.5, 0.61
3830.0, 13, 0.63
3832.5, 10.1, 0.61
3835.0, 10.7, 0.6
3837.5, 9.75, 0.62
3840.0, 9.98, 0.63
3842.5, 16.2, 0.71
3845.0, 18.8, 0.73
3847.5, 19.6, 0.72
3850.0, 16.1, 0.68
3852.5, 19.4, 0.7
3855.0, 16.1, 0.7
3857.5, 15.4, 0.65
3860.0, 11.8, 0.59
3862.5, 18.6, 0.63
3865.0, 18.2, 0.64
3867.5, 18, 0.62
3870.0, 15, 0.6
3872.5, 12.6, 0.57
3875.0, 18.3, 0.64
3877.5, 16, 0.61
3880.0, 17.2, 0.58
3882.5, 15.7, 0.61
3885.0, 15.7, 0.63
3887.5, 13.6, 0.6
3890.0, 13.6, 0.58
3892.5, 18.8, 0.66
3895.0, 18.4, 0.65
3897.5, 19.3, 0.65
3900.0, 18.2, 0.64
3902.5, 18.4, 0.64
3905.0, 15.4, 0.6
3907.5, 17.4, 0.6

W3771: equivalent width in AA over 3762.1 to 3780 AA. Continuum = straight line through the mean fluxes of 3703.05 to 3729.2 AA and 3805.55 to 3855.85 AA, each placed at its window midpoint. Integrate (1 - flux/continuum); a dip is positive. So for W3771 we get -2.3 AA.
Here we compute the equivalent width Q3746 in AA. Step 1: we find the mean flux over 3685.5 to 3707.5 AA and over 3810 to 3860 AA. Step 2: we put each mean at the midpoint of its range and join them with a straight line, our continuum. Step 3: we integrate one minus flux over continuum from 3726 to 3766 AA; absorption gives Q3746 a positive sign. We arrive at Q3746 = 3.4 AA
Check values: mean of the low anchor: 17.3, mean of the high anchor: 15.1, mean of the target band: 15.1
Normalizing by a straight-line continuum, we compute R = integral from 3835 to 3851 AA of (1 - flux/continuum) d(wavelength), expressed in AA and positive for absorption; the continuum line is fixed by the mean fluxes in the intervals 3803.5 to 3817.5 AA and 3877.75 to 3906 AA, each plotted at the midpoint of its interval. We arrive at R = 3.2 AA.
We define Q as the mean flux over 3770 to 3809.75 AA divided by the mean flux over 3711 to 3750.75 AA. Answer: 1.24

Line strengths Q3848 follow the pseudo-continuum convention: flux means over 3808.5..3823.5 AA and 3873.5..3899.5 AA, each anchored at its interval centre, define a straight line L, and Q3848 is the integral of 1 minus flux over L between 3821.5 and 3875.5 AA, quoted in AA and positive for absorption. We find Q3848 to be 6.9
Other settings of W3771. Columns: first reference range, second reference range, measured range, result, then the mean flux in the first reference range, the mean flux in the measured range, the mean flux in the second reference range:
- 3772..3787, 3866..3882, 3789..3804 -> 2.5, 20.7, 16.6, 16.2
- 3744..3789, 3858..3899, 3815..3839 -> 5.1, 17.2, 13.2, 16.3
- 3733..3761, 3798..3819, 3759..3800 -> -2.9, 14.3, 17.8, 18.8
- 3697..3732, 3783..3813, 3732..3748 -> 3.7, 16.9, 13.3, 18.4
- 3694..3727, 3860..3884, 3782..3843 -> 2.3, 17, 16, 16.4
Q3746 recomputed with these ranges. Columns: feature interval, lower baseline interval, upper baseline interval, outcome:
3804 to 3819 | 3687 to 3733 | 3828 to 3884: -3.2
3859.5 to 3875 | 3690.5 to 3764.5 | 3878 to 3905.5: 0.5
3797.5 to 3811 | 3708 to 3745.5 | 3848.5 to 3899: -2.7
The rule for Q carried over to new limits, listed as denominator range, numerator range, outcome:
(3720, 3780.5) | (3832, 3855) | 0.94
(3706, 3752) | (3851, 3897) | 1.08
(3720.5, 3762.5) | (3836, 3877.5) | 1.07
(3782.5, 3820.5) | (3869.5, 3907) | 0.91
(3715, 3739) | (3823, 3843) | 0.79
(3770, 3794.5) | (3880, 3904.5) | 0.88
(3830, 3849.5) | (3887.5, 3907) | 1.26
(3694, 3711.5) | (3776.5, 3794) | 1.16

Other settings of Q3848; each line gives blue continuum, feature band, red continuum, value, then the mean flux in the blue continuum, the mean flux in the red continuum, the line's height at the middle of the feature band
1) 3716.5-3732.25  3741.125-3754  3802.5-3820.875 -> 2.09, 15.8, 18.7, 16.6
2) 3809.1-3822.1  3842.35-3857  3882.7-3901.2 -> -0.47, 17.5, 16.7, 17.1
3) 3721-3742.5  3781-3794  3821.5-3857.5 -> -3.85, 14.6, 14.5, 14.5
